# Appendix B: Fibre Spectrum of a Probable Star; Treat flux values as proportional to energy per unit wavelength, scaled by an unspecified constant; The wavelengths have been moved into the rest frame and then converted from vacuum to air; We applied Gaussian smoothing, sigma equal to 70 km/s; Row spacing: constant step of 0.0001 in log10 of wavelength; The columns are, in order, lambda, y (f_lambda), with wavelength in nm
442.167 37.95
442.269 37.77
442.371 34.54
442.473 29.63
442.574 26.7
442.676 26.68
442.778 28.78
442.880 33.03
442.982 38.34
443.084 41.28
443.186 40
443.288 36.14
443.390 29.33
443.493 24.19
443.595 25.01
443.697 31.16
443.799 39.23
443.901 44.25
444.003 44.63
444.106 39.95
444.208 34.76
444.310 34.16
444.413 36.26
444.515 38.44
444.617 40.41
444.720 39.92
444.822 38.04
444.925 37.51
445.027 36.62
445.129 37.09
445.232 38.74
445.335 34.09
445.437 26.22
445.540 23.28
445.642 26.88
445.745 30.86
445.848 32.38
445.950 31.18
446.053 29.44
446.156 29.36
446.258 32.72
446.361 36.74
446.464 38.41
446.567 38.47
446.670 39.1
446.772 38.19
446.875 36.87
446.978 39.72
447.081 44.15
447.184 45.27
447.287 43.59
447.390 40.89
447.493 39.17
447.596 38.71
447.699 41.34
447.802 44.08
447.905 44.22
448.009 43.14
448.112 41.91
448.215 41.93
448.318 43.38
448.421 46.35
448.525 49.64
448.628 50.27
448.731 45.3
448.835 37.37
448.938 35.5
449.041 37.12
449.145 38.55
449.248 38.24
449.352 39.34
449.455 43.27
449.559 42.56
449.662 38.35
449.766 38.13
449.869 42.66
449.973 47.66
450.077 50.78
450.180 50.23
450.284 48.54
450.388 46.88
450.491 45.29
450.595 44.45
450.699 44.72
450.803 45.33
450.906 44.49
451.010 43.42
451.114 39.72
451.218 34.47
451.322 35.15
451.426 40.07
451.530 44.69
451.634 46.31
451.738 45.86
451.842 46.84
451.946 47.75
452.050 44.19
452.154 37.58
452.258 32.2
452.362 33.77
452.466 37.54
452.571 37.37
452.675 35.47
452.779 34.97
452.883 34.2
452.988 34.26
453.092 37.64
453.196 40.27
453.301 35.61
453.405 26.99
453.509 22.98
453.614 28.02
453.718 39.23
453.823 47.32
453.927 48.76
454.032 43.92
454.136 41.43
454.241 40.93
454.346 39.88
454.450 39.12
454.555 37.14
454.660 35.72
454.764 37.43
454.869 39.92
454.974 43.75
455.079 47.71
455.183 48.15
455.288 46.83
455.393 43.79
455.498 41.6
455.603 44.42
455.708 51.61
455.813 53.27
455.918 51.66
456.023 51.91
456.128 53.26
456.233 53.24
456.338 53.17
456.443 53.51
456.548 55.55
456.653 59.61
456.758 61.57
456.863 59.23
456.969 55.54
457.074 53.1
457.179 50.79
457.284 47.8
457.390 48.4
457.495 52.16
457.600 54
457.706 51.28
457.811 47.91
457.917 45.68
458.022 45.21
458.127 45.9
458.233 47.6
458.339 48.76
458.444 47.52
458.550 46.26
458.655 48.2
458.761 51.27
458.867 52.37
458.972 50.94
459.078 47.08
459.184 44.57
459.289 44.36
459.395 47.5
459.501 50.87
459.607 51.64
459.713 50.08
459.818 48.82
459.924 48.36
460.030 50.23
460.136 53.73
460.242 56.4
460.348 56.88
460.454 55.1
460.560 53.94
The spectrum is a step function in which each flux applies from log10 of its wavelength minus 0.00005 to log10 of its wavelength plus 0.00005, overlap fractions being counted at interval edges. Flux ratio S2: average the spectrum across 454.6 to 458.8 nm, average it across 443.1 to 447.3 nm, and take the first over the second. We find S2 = 1.38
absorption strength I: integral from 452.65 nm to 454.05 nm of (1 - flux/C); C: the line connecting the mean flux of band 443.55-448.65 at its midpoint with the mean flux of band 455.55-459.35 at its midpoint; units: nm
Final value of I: 0.30 nm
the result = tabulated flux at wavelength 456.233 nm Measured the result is 53.24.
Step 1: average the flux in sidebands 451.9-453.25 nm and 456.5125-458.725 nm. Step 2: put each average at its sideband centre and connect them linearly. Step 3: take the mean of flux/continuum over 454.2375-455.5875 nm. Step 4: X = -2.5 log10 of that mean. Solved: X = 0.05 mag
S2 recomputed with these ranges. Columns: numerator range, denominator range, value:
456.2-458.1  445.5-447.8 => 1.44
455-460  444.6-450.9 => 1.25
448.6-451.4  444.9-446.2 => 1.34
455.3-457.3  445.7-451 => 1.27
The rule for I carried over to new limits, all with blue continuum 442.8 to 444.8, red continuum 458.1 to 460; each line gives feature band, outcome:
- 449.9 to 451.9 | -0.12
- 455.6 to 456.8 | -0.20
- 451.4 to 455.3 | 0.40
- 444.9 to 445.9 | 0.14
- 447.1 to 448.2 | -0.08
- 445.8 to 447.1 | 0.09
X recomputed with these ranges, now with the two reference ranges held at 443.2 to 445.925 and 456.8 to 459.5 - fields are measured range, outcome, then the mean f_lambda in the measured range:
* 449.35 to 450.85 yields -0.103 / 44.7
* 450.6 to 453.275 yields 0.069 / 40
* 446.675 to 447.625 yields -0.091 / 40.7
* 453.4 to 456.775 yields 0.028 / 45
